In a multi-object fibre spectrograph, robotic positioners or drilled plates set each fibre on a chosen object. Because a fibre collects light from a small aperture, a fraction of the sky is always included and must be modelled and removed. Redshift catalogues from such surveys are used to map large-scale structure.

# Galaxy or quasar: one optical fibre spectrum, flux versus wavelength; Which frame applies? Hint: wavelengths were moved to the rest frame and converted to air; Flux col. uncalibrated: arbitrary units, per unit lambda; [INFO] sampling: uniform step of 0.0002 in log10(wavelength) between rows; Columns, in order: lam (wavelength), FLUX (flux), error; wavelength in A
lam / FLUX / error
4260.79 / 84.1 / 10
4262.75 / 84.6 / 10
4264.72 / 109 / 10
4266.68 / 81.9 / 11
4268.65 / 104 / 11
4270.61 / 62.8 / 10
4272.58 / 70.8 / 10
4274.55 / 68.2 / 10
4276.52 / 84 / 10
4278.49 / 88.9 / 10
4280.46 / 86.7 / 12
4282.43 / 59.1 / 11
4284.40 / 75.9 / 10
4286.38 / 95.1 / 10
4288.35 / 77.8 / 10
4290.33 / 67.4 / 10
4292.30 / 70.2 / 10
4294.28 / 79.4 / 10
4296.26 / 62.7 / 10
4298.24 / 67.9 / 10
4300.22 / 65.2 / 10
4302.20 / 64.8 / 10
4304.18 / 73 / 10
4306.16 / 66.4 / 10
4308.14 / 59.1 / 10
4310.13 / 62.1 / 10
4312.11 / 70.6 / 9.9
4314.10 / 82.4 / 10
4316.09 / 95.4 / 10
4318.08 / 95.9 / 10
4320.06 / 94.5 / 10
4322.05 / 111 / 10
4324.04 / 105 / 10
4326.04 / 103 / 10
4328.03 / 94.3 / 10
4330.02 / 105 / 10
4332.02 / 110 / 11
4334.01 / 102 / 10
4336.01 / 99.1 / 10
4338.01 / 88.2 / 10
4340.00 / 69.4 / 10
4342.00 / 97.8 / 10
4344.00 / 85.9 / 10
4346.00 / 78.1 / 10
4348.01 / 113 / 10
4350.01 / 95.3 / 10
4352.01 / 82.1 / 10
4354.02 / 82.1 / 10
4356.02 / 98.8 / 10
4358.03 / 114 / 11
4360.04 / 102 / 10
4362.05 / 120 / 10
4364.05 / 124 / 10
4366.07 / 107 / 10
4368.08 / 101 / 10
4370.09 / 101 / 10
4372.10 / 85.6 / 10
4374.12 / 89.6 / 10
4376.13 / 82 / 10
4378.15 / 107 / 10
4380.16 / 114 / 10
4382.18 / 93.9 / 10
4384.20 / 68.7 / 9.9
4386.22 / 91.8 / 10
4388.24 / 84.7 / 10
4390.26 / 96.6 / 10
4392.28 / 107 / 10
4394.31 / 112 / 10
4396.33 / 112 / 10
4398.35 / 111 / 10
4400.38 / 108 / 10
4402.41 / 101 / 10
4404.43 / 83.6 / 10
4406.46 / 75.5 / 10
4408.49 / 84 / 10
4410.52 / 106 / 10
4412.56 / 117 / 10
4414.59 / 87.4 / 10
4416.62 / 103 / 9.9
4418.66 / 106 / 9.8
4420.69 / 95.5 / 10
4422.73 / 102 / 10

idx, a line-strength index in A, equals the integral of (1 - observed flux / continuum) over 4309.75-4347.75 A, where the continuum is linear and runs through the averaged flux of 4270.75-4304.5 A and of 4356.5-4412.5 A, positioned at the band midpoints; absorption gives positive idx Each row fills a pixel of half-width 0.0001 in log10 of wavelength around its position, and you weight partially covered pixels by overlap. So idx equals -3.74 A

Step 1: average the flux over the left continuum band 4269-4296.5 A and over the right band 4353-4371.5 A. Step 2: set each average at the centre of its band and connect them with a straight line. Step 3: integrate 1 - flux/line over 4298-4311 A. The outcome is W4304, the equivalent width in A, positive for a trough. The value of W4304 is 2.9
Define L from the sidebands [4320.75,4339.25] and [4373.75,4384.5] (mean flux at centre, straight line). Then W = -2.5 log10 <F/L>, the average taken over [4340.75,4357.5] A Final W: 0.08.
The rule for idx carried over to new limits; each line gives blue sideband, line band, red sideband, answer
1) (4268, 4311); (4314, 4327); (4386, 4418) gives -3.1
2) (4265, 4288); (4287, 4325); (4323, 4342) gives 5.1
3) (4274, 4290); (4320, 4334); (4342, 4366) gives -1.8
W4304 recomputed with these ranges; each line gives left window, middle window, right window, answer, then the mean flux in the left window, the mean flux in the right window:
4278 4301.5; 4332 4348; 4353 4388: -0.4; 74.3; 98.6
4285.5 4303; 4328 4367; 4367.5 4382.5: -4.4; 72.2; 96.8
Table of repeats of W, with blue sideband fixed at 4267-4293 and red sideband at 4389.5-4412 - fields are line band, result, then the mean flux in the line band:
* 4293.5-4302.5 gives 0.19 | 68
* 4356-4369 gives -0.19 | 110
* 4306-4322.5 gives 0.03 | 81.8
